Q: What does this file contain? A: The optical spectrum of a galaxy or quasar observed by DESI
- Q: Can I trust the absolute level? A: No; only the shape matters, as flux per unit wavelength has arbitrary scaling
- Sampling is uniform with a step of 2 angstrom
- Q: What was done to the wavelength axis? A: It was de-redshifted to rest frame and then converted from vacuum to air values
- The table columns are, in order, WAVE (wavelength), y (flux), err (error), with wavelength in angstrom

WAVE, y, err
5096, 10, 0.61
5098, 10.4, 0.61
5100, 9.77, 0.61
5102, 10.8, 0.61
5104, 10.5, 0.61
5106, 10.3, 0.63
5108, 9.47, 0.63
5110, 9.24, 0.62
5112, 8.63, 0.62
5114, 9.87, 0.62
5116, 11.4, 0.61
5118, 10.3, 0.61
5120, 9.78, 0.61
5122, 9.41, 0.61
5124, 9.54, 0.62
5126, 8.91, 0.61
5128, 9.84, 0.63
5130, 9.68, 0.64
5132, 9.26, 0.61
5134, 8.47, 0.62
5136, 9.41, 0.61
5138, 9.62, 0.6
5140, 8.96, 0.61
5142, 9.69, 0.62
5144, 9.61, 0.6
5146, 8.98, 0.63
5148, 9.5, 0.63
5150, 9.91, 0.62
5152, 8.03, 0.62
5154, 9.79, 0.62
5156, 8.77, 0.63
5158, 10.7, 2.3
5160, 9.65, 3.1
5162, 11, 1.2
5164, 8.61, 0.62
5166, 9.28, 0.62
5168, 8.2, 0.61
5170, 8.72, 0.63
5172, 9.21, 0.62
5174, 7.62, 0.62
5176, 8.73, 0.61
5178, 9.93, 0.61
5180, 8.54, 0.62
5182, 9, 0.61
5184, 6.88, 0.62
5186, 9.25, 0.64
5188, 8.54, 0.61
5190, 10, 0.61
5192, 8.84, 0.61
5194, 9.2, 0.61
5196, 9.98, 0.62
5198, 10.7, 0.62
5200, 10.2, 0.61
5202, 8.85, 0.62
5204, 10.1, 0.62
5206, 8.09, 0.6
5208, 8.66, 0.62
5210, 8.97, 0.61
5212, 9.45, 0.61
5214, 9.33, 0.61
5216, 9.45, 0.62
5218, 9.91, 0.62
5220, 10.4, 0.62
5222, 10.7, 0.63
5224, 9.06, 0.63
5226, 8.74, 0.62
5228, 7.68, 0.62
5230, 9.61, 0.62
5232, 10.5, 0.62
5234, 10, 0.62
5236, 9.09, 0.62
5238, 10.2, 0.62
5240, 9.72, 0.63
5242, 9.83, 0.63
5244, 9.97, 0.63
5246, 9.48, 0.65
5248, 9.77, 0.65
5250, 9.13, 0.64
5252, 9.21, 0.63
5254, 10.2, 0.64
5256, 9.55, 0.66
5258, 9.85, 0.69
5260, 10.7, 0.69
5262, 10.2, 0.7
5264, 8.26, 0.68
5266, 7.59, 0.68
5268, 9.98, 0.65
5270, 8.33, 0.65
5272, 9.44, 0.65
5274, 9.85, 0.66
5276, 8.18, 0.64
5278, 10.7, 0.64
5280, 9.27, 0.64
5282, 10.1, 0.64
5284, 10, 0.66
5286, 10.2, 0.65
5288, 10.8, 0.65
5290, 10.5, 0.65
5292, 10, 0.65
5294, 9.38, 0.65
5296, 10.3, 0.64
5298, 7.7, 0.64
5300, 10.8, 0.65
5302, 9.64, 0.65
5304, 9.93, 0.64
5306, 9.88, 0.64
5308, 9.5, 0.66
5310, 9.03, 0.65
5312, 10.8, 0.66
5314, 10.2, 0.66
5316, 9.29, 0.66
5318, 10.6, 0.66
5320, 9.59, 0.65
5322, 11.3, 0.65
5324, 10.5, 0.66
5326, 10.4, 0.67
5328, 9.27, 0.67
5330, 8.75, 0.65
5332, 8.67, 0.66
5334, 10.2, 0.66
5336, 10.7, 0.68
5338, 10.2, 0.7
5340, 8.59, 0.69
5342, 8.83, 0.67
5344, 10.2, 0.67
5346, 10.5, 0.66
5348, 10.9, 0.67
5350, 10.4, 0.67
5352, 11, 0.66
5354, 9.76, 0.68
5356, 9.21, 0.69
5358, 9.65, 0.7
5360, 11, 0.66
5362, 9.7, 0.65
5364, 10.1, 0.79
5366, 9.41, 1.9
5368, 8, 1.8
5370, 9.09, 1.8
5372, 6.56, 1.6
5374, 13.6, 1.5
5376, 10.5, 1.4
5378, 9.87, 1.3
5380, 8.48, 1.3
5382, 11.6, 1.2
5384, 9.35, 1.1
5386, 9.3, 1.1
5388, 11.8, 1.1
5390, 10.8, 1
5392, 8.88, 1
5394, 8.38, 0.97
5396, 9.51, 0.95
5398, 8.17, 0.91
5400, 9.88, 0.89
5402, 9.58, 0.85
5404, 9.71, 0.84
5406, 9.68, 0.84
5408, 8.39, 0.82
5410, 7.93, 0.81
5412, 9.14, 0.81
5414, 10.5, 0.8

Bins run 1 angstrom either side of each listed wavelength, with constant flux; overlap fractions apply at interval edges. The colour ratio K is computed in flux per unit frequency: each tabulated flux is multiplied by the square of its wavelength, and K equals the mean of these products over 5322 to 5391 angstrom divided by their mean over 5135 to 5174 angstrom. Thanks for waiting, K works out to 1.15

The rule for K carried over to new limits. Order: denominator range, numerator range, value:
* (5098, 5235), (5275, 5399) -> 1.11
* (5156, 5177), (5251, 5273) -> 1.06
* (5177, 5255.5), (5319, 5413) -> 1.09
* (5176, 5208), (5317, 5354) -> 1.15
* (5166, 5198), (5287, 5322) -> 1.17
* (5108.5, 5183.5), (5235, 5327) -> 1.10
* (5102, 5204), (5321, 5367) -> 1.14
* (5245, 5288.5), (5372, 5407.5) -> 1.08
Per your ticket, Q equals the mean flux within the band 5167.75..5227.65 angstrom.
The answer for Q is 9.17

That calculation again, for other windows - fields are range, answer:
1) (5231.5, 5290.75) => 9.68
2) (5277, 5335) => 9.91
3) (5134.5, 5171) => 9.35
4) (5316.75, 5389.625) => 9.94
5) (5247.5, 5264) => 9.73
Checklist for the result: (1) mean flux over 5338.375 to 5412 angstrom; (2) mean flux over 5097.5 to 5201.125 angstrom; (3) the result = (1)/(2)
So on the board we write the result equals 1.0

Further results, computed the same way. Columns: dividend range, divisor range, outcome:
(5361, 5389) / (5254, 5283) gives 1.04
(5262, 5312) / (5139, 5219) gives 1.04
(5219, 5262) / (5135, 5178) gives 1.05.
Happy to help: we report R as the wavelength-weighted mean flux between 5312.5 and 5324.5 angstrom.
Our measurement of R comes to 10.3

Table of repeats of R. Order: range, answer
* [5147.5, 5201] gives 9.21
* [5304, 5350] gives 9.92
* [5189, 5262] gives 9.6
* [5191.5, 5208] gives 9.46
